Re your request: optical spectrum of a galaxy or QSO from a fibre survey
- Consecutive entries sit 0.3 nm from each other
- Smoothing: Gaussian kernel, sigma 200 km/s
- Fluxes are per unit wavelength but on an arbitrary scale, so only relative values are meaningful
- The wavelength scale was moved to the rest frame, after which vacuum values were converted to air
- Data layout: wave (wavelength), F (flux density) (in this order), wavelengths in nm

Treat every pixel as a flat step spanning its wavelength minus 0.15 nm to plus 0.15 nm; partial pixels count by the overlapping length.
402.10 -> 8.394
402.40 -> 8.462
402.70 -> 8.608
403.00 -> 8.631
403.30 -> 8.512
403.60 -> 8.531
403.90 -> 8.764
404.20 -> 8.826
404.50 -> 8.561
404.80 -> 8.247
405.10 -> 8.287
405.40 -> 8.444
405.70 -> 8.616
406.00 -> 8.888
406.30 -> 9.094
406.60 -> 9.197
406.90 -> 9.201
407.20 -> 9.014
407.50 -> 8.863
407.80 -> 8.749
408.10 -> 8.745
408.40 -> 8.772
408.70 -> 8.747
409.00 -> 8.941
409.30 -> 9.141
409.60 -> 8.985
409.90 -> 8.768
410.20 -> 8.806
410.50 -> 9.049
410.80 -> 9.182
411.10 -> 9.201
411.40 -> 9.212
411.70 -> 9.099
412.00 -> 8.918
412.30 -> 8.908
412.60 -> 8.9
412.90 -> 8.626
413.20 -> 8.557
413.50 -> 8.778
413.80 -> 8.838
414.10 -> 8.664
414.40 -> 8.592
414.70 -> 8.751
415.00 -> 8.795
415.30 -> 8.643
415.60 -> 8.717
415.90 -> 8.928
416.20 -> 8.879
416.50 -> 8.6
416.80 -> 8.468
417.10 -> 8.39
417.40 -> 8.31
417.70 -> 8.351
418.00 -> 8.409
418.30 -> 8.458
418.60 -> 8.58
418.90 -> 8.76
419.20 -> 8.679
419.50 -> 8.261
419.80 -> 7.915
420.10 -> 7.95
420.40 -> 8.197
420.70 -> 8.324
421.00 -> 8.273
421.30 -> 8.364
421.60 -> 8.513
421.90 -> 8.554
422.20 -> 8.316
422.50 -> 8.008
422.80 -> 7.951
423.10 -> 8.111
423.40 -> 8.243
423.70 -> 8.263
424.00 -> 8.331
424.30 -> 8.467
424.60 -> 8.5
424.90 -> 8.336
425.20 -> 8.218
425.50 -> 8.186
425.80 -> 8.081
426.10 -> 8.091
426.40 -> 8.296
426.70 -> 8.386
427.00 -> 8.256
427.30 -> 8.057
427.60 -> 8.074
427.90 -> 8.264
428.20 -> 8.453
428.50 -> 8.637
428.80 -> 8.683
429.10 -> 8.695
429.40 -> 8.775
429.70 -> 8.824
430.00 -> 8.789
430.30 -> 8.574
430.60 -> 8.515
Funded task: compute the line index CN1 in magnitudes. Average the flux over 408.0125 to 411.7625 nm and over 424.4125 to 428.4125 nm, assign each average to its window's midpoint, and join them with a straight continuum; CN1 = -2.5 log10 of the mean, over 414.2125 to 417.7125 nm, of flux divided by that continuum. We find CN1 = 0.01 mag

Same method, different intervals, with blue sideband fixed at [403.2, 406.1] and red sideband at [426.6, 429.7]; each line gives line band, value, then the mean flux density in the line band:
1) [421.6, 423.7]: 0.03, 8.22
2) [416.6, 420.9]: 0.02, 8.36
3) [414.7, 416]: -0.03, 8.76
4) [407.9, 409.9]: -0.04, 8.88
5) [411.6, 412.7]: -0.05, 8.95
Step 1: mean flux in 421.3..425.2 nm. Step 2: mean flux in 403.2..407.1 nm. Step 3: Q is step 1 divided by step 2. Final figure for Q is 0.95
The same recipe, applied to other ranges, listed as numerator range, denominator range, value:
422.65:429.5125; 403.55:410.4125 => 0.95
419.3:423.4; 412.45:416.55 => 0.94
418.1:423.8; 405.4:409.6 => 0.93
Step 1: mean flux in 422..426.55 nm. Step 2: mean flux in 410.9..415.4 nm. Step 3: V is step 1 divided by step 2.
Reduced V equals 0.9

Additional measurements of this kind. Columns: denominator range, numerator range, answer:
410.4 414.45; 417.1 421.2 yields 0.94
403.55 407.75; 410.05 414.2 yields 1.02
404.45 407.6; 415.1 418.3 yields 0.98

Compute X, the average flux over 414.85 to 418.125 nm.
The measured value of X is 8.59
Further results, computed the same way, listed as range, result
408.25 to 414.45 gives 8.89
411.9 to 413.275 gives 8.79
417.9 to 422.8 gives 8.33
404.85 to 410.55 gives 8.84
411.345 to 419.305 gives 8.69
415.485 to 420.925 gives 8.45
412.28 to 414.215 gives 8.74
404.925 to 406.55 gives 8.69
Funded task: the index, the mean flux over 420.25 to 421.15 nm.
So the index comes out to 8.26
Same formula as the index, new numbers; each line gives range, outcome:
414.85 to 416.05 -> 8.77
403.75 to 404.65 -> 8.72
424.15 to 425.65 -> 8.34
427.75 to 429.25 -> 8.55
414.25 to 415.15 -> 8.71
